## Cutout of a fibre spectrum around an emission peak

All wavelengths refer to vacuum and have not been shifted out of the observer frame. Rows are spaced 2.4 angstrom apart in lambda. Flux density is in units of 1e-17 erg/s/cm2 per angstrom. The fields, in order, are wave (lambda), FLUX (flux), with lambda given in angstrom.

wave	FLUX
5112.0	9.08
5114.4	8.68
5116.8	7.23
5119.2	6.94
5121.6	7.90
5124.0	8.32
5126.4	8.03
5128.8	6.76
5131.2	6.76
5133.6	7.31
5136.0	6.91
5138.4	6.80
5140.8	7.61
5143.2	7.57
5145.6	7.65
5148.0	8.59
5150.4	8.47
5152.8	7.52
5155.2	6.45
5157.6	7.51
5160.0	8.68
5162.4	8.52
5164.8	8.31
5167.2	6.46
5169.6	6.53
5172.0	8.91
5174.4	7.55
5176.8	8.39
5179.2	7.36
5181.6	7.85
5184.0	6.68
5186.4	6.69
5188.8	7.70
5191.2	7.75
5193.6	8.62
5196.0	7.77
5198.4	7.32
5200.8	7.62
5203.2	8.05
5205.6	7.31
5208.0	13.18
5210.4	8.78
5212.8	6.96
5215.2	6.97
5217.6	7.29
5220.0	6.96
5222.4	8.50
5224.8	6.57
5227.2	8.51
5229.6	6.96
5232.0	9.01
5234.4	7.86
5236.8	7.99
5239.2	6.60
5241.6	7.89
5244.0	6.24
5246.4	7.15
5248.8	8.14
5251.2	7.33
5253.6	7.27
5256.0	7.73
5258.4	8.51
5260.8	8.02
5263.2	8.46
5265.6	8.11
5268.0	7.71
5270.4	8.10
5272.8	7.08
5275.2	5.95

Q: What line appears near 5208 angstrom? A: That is [O III]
